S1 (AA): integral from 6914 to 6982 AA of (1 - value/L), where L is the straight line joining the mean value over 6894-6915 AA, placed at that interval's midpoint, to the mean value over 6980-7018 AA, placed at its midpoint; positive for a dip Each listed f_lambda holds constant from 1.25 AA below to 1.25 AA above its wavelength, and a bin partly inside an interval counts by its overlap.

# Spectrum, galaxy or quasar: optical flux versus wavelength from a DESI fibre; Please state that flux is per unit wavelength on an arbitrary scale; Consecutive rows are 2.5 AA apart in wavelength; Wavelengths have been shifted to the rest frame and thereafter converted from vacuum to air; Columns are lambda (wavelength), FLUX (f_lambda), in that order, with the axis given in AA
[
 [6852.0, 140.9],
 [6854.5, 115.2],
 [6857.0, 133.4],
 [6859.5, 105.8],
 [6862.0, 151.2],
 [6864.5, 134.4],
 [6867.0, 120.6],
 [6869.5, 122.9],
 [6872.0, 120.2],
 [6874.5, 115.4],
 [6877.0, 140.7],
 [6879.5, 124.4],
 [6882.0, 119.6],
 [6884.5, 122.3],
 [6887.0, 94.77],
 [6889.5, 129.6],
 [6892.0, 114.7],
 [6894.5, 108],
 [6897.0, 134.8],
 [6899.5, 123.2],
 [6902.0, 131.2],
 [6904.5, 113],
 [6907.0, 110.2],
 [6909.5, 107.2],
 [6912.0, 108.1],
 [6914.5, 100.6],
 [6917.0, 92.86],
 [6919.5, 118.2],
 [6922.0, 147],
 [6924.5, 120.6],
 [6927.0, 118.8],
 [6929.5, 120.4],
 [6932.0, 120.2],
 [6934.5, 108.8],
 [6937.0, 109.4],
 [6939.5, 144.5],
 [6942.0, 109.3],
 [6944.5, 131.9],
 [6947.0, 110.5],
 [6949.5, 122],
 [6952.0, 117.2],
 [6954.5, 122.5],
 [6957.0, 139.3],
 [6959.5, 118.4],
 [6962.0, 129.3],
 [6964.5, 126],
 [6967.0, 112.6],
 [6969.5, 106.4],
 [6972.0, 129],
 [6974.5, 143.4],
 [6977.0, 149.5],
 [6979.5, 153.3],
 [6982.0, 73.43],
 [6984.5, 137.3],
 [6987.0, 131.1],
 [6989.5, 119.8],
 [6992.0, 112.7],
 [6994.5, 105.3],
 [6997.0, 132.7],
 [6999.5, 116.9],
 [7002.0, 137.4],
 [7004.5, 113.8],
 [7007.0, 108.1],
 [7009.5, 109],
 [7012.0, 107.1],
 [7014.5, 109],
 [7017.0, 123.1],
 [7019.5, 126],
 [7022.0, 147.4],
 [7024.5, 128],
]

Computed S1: -3.6 AA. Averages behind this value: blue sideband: 116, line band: 122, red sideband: 116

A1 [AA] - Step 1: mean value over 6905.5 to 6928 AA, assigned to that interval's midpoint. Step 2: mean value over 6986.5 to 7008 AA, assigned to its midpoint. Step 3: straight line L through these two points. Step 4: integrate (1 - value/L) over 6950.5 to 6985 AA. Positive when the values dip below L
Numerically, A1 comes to -2.3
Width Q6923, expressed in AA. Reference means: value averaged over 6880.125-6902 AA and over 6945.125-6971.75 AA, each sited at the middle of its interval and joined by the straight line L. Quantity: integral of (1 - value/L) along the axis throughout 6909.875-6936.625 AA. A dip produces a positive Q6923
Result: 1.1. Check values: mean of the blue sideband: 119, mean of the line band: 115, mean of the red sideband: 121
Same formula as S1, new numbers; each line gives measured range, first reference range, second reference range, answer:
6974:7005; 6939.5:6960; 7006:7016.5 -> -2.92 AA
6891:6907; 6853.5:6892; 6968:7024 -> 0.38 AA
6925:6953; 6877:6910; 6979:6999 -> -0.06 AA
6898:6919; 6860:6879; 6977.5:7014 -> 2.35 AA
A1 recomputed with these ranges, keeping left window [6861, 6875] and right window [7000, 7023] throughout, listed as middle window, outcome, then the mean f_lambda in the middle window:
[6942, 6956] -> 0.3 AA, 120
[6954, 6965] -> -0.4 AA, 127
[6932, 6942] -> 0.4 AA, 119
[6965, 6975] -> 0.0 AA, 122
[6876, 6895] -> 1.1 AA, 119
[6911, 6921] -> 1.5 AA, 106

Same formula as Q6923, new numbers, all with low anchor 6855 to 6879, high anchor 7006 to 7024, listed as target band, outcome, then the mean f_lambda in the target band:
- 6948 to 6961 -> -0.16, 124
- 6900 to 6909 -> 0.52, 118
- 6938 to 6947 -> -0.20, 126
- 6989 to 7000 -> 0.25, 117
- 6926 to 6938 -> 0.76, 116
